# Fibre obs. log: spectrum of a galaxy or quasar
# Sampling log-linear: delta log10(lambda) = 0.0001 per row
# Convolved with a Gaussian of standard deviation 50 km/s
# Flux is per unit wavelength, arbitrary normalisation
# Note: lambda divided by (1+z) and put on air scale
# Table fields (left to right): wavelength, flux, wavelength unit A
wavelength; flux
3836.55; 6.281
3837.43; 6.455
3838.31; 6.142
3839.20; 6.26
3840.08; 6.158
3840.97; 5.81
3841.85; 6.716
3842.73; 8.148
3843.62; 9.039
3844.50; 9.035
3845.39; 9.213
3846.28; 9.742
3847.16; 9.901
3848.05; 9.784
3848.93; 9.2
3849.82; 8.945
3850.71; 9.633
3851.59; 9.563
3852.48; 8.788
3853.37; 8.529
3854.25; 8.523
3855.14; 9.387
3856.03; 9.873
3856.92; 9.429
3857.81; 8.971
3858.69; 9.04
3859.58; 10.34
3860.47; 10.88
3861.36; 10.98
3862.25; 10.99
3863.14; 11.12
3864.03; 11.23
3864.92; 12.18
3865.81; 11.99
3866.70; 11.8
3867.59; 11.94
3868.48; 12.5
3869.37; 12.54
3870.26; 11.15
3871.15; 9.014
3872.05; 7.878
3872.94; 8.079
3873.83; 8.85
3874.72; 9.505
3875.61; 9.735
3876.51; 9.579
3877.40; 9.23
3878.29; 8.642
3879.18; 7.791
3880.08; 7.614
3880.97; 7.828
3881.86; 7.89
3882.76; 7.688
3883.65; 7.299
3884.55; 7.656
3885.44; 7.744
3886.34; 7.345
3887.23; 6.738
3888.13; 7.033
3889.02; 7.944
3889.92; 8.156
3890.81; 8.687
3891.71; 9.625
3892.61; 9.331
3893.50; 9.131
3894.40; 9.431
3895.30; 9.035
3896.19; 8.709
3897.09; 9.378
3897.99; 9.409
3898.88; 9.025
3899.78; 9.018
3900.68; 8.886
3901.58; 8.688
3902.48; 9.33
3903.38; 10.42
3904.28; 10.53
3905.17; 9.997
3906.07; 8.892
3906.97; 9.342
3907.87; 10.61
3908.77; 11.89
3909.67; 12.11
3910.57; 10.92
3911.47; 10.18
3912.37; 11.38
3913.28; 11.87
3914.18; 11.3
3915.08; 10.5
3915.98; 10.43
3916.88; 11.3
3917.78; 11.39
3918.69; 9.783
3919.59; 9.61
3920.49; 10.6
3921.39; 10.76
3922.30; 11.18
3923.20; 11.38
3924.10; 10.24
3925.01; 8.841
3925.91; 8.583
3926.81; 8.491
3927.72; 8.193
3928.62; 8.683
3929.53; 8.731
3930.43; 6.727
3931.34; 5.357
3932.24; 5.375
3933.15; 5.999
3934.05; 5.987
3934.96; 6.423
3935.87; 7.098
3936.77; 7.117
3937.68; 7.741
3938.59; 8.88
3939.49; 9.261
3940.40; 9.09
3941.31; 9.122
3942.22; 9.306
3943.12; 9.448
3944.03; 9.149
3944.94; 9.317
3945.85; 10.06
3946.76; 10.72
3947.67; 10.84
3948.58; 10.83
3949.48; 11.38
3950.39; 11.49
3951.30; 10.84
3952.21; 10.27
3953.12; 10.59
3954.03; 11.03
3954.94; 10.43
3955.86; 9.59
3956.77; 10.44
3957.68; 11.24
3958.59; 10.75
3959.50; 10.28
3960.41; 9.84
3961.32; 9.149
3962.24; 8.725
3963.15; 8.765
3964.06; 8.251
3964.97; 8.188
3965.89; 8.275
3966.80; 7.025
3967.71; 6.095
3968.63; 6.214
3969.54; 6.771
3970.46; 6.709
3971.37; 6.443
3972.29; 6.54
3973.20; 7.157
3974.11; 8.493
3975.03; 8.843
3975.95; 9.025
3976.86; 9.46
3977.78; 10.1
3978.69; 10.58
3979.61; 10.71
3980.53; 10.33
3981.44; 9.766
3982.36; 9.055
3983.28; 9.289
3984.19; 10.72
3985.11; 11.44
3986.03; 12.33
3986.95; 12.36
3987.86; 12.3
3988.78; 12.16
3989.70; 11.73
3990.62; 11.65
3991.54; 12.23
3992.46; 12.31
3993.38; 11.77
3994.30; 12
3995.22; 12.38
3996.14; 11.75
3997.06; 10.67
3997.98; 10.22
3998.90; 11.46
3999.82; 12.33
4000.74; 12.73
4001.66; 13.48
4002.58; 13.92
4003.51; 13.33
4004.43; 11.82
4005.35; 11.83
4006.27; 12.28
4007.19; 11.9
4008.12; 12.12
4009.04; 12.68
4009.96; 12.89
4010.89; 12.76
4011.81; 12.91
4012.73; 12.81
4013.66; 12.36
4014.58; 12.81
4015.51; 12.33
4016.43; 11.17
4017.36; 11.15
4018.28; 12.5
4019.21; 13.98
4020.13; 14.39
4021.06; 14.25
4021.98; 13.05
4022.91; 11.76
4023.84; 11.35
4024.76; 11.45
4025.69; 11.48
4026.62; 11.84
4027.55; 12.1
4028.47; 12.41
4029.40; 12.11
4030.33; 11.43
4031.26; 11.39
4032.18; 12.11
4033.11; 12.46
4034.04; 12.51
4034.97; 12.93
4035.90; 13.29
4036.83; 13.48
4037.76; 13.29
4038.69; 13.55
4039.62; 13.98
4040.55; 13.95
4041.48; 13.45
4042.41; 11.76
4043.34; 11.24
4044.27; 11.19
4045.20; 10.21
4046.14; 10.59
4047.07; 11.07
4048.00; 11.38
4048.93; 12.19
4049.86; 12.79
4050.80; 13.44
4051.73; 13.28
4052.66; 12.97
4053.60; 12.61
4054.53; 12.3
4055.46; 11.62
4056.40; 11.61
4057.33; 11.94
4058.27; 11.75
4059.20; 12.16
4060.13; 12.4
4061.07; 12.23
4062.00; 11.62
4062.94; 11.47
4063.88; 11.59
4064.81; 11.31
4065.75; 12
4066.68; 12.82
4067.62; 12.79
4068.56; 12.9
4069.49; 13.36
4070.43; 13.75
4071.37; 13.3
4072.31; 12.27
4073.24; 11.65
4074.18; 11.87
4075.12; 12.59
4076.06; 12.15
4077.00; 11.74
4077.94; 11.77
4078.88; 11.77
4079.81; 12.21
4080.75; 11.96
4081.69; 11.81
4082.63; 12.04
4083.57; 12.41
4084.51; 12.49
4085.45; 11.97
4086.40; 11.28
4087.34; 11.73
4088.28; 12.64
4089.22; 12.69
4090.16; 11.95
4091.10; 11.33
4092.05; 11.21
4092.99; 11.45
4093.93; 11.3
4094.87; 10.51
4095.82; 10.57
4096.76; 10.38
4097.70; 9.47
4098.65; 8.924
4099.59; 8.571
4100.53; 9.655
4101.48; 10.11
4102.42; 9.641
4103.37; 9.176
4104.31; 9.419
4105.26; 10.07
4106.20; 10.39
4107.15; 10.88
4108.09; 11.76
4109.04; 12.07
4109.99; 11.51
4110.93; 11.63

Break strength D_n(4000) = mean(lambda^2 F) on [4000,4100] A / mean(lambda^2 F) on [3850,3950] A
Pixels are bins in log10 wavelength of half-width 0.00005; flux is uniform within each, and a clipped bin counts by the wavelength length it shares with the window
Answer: 1.40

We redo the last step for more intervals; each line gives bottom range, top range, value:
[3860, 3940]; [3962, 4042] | 1.28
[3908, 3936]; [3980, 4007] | 1.29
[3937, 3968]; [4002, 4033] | 1.33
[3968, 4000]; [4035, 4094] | 1.25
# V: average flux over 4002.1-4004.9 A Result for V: 13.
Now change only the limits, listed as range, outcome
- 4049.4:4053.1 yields 13.1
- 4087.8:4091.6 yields 12.1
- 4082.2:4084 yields 12.2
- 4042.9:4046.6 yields 10.8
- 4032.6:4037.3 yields 12.9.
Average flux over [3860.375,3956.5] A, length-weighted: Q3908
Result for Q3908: 9.47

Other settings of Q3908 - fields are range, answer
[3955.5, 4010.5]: 10.4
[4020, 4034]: 12.2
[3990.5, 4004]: 12.2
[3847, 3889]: 9.39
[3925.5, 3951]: 8.57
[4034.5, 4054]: 12.5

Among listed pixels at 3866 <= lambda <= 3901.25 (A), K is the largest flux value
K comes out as 12.54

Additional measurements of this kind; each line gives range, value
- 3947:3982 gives 11.49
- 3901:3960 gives 12.11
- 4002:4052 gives 14.39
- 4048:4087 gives 13.75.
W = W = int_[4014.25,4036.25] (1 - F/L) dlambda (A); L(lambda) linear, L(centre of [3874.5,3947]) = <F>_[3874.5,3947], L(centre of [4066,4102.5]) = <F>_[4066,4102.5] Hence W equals -3.2 A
